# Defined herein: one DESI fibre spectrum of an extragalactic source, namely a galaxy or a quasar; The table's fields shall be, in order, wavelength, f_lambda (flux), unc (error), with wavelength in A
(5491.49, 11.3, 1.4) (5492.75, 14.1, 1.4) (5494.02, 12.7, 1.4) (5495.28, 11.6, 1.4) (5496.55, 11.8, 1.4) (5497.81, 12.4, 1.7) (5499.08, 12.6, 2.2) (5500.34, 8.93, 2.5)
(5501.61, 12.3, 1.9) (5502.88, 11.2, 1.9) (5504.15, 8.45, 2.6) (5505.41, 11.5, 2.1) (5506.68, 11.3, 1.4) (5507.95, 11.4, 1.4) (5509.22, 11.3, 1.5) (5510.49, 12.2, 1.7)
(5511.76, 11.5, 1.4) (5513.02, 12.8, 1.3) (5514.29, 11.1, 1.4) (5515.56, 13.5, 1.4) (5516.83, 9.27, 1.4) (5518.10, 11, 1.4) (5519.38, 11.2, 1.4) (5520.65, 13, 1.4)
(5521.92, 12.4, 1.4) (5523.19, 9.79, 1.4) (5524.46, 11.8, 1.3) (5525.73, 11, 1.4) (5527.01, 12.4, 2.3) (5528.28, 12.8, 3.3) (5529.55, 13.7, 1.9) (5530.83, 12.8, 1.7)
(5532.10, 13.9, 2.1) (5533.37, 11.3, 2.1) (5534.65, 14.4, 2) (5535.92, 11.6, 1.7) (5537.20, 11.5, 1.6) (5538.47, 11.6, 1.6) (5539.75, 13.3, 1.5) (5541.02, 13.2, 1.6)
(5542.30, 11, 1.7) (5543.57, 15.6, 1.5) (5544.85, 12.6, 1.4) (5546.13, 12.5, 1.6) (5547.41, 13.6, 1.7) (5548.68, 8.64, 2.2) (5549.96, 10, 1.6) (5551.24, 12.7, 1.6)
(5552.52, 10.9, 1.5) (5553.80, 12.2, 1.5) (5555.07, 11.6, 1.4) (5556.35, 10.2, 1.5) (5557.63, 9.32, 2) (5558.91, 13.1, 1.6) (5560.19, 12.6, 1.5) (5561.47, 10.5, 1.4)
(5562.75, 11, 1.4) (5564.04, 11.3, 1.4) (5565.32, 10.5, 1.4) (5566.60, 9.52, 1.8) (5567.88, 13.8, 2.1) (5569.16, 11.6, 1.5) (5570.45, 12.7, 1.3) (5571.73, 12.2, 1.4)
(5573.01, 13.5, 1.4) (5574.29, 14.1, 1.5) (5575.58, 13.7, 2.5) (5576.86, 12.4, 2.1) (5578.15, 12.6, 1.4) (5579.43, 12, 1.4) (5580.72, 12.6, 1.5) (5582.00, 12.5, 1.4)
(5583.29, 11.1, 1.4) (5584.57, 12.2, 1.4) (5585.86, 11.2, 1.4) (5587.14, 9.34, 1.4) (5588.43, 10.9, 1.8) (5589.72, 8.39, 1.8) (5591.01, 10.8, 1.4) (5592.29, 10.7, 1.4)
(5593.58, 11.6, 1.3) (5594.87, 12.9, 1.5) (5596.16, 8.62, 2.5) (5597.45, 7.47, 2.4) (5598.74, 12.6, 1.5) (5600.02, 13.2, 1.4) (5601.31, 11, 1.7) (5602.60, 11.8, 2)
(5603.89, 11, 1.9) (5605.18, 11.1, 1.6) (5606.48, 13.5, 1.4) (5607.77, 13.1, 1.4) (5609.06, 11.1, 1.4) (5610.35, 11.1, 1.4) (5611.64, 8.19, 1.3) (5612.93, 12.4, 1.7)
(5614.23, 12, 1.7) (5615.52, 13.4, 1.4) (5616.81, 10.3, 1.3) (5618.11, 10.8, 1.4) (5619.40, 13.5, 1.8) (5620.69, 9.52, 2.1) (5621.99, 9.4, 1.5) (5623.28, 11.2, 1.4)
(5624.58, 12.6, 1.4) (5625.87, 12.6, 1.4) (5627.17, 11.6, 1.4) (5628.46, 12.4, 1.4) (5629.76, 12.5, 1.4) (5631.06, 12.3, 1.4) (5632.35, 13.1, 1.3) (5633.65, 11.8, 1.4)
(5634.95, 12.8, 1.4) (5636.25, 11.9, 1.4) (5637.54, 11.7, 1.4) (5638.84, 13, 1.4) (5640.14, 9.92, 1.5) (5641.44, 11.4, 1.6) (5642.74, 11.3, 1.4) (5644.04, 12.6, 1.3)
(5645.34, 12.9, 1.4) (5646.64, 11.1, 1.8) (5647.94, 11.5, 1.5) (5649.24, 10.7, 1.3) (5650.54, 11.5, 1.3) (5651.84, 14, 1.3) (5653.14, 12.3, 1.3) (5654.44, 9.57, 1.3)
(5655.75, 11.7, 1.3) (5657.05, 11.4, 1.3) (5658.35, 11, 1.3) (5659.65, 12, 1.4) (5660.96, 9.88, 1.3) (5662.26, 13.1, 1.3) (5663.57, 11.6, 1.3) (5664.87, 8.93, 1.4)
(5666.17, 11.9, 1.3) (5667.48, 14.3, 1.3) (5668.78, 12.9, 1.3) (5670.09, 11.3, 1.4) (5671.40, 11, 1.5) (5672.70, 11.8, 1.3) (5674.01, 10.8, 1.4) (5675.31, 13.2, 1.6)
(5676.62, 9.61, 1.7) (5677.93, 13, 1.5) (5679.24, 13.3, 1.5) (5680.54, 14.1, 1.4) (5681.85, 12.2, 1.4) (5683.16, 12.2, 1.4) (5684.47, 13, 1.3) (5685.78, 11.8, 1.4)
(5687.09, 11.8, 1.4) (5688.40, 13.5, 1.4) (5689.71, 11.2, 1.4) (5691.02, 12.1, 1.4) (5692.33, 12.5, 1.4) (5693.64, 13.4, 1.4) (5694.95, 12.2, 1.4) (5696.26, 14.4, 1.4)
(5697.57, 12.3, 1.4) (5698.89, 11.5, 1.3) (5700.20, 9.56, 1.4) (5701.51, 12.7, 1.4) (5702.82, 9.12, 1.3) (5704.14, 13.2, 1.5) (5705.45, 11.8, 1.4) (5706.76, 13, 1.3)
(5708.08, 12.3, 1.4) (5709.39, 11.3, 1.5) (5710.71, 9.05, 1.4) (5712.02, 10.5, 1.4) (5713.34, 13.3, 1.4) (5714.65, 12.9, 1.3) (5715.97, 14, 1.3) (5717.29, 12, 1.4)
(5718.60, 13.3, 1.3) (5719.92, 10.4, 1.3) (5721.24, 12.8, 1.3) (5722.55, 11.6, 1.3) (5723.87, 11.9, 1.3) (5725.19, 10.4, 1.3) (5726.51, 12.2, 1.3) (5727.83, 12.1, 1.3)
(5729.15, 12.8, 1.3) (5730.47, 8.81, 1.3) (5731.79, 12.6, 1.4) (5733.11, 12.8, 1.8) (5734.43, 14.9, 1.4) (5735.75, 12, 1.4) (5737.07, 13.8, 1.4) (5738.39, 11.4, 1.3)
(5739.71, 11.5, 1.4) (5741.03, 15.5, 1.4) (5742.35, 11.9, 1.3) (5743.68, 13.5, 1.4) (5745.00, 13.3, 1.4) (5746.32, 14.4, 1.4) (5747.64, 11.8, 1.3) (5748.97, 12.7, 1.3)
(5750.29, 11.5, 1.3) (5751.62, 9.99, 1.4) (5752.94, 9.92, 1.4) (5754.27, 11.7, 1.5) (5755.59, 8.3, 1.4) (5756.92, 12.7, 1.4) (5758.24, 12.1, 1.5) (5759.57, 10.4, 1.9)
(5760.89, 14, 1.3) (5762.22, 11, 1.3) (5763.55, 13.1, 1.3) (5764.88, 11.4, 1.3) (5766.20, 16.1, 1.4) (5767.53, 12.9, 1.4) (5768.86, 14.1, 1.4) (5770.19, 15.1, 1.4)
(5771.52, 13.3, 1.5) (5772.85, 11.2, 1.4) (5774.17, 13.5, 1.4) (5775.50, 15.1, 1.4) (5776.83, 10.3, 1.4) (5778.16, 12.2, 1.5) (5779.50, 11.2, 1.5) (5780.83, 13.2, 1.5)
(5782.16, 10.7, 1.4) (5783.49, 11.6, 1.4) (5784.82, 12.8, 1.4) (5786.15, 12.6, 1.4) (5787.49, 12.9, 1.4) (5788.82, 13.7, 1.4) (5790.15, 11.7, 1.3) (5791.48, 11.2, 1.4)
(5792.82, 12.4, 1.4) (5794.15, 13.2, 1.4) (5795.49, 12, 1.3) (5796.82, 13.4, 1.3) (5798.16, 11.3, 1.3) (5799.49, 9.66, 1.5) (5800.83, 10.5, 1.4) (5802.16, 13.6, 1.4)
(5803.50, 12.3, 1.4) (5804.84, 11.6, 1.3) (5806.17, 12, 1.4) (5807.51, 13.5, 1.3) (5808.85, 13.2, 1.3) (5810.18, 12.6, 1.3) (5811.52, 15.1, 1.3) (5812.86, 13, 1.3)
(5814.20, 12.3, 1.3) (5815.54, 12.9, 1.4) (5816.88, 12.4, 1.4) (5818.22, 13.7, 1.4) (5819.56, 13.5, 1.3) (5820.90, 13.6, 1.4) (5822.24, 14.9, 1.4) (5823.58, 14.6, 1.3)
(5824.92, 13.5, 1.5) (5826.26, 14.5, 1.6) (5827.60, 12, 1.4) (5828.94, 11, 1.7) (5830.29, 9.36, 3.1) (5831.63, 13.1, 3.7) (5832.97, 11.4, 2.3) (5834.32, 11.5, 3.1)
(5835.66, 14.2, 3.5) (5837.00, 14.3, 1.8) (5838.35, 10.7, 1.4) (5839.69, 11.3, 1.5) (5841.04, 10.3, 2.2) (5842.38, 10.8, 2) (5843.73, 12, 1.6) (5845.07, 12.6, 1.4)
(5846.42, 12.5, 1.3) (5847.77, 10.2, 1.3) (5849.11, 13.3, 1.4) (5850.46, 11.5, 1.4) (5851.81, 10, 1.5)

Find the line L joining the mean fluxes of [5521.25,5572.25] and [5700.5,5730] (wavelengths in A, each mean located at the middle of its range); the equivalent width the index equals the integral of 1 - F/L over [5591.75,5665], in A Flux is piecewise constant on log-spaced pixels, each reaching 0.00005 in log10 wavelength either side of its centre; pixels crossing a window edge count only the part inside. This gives 2.11 A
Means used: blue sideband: 11.9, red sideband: 11.9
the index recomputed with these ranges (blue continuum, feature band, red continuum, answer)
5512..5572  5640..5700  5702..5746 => 0.8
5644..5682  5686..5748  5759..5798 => -0.2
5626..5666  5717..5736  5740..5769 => 0.2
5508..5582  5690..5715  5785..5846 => 0.7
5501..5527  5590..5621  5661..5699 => 1.4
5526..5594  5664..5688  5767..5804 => 0.2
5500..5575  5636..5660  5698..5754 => 0.6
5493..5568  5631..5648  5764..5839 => 0.2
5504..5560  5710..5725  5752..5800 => 0.3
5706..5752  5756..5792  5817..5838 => 0.0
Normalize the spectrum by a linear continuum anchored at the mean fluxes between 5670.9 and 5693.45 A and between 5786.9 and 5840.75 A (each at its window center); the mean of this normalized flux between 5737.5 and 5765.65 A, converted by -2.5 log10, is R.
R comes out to 0.03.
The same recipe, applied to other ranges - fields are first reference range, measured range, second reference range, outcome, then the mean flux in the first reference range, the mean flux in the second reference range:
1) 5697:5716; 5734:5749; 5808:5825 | -0.07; 11.7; 13.5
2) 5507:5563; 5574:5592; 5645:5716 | 0.03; 11.9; 11.9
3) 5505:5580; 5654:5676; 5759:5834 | 0.07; 12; 12.6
